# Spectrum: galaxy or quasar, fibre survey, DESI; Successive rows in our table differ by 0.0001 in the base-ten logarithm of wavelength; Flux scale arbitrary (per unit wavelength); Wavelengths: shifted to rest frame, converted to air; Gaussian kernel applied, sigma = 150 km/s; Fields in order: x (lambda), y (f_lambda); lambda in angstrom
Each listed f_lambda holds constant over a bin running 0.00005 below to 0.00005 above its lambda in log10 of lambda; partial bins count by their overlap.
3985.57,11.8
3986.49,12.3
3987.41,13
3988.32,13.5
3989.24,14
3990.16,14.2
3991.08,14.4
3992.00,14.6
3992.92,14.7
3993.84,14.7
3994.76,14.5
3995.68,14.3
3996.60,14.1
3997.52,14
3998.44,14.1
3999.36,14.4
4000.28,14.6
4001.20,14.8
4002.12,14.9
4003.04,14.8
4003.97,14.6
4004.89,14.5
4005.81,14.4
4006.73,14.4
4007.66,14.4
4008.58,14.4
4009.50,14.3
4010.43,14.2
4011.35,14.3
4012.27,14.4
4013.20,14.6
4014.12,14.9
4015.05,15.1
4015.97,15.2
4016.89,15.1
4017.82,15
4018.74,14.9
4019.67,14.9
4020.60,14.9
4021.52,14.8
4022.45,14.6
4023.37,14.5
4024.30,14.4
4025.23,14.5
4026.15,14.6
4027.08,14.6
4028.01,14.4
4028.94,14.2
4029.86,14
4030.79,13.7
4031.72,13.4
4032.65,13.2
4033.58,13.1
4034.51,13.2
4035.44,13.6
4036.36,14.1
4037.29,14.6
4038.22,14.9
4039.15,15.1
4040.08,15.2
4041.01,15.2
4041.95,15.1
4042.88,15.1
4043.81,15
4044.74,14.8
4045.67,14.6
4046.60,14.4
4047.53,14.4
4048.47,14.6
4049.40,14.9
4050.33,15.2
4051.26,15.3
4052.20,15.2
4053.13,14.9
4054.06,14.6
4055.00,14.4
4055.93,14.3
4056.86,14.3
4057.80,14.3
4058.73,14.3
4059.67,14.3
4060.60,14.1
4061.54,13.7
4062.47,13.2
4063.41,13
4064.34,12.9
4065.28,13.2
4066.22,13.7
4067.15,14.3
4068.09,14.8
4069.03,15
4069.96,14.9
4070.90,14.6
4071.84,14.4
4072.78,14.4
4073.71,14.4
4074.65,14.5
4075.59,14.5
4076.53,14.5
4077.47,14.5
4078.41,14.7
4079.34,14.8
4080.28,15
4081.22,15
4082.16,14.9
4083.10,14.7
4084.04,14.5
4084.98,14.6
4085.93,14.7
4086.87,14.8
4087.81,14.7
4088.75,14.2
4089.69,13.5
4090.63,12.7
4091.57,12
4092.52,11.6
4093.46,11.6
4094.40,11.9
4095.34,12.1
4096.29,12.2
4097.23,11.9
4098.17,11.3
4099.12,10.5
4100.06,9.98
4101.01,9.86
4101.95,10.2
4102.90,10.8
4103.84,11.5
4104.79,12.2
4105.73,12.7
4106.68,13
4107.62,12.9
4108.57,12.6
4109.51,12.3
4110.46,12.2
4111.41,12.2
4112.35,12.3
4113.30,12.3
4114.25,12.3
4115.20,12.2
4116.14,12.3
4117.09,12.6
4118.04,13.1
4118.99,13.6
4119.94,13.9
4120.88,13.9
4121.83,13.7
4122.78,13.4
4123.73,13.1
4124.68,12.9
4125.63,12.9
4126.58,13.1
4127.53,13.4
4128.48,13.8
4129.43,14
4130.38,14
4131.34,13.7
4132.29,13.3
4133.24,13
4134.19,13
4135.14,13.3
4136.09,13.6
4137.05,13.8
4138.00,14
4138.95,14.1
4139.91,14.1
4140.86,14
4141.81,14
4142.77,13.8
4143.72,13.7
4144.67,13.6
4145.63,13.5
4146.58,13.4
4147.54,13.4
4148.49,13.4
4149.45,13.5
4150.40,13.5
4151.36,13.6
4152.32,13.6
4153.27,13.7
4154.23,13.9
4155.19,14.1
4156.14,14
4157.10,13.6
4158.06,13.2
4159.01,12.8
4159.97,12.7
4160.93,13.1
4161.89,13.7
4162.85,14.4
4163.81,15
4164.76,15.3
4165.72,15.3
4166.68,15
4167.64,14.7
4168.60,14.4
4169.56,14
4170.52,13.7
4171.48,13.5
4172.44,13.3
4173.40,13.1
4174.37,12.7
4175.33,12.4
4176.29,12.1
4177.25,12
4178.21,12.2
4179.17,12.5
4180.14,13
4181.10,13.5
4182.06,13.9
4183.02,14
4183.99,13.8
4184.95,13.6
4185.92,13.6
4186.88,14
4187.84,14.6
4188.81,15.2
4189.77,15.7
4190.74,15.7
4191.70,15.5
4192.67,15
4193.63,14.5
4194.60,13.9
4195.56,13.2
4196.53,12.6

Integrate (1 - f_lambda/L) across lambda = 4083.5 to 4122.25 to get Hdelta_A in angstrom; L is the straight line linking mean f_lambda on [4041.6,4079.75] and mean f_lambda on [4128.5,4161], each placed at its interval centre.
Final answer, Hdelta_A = 4.1 angstrom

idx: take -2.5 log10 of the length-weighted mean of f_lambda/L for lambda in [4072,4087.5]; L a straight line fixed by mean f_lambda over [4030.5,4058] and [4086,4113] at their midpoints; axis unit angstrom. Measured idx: -0.13 mag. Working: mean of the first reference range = 14.5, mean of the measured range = 14.7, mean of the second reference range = 12.2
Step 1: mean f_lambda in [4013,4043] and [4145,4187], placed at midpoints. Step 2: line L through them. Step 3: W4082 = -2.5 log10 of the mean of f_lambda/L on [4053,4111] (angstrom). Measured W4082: 0.06 mag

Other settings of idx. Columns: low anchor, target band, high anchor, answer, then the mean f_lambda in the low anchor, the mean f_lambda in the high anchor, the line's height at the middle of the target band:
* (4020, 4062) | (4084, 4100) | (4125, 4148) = 0.10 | 14.5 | 13.6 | 14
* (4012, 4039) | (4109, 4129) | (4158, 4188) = 0.08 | 14.4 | 13.6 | 13.9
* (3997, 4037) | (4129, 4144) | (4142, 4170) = 0.02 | 14.4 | 13.9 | 13.9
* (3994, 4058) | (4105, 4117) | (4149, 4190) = 0.13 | 14.5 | 13.7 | 14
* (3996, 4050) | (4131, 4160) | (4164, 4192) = 0.03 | 14.5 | 13.9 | 14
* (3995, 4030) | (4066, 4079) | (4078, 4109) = -0.10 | 14.6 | 12.8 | 13.3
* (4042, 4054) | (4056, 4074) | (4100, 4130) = 0.01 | 14.9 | 12.6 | 14.3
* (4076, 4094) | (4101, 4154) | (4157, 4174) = 0.07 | 14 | 13.9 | 14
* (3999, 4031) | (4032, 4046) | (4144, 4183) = 0.00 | 14.6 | 13.6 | 14.4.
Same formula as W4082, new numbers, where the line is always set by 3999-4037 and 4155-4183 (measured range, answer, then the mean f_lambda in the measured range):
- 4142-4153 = 0.01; 13.6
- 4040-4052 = -0.05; 14.9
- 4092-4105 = 0.24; 11.2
